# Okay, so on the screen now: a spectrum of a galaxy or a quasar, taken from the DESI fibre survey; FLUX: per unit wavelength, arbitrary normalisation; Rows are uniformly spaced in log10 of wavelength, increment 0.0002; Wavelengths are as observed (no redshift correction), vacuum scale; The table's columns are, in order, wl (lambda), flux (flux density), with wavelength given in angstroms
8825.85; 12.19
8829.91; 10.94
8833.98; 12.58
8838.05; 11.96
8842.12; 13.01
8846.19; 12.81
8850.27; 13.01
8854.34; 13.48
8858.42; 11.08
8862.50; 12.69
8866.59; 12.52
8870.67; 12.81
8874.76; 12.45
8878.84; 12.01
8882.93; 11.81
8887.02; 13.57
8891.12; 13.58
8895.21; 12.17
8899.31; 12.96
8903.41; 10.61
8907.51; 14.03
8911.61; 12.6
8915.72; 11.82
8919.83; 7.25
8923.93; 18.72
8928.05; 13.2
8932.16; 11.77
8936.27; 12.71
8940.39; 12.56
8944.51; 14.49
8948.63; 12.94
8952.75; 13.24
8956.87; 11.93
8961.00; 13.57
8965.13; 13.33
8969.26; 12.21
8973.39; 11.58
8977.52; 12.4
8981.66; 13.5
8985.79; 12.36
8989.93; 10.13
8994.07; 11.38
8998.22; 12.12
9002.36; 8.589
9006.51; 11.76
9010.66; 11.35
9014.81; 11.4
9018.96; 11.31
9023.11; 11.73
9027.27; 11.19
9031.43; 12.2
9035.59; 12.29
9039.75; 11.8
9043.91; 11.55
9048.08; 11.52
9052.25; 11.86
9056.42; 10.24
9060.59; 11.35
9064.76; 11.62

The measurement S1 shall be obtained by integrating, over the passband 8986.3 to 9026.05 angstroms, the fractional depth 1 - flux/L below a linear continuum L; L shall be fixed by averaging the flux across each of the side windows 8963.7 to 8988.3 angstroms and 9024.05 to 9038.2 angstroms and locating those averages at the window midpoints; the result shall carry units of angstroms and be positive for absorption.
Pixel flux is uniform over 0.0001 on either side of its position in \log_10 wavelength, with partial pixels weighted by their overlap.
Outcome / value 3.3 angstroms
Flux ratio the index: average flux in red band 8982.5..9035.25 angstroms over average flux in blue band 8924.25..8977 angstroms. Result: 0.9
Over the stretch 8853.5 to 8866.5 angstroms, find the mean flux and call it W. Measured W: 12.3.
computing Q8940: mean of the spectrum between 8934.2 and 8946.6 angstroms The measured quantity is 13.2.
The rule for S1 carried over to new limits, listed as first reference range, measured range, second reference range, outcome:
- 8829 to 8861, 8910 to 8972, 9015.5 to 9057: -4.14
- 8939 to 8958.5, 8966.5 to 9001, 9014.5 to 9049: 1.59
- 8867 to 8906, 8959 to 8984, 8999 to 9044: -2.05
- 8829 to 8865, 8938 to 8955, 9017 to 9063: -1.84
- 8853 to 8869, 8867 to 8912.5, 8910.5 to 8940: -0.43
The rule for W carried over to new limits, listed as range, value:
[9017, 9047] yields 11.7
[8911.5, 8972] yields 12.8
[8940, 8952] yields 13.4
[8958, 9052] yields 11.8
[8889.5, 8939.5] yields 12.6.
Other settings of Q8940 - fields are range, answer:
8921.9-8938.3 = 14.1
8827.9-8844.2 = 12.1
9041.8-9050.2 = 11.5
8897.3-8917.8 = 12.4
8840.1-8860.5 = 12.7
